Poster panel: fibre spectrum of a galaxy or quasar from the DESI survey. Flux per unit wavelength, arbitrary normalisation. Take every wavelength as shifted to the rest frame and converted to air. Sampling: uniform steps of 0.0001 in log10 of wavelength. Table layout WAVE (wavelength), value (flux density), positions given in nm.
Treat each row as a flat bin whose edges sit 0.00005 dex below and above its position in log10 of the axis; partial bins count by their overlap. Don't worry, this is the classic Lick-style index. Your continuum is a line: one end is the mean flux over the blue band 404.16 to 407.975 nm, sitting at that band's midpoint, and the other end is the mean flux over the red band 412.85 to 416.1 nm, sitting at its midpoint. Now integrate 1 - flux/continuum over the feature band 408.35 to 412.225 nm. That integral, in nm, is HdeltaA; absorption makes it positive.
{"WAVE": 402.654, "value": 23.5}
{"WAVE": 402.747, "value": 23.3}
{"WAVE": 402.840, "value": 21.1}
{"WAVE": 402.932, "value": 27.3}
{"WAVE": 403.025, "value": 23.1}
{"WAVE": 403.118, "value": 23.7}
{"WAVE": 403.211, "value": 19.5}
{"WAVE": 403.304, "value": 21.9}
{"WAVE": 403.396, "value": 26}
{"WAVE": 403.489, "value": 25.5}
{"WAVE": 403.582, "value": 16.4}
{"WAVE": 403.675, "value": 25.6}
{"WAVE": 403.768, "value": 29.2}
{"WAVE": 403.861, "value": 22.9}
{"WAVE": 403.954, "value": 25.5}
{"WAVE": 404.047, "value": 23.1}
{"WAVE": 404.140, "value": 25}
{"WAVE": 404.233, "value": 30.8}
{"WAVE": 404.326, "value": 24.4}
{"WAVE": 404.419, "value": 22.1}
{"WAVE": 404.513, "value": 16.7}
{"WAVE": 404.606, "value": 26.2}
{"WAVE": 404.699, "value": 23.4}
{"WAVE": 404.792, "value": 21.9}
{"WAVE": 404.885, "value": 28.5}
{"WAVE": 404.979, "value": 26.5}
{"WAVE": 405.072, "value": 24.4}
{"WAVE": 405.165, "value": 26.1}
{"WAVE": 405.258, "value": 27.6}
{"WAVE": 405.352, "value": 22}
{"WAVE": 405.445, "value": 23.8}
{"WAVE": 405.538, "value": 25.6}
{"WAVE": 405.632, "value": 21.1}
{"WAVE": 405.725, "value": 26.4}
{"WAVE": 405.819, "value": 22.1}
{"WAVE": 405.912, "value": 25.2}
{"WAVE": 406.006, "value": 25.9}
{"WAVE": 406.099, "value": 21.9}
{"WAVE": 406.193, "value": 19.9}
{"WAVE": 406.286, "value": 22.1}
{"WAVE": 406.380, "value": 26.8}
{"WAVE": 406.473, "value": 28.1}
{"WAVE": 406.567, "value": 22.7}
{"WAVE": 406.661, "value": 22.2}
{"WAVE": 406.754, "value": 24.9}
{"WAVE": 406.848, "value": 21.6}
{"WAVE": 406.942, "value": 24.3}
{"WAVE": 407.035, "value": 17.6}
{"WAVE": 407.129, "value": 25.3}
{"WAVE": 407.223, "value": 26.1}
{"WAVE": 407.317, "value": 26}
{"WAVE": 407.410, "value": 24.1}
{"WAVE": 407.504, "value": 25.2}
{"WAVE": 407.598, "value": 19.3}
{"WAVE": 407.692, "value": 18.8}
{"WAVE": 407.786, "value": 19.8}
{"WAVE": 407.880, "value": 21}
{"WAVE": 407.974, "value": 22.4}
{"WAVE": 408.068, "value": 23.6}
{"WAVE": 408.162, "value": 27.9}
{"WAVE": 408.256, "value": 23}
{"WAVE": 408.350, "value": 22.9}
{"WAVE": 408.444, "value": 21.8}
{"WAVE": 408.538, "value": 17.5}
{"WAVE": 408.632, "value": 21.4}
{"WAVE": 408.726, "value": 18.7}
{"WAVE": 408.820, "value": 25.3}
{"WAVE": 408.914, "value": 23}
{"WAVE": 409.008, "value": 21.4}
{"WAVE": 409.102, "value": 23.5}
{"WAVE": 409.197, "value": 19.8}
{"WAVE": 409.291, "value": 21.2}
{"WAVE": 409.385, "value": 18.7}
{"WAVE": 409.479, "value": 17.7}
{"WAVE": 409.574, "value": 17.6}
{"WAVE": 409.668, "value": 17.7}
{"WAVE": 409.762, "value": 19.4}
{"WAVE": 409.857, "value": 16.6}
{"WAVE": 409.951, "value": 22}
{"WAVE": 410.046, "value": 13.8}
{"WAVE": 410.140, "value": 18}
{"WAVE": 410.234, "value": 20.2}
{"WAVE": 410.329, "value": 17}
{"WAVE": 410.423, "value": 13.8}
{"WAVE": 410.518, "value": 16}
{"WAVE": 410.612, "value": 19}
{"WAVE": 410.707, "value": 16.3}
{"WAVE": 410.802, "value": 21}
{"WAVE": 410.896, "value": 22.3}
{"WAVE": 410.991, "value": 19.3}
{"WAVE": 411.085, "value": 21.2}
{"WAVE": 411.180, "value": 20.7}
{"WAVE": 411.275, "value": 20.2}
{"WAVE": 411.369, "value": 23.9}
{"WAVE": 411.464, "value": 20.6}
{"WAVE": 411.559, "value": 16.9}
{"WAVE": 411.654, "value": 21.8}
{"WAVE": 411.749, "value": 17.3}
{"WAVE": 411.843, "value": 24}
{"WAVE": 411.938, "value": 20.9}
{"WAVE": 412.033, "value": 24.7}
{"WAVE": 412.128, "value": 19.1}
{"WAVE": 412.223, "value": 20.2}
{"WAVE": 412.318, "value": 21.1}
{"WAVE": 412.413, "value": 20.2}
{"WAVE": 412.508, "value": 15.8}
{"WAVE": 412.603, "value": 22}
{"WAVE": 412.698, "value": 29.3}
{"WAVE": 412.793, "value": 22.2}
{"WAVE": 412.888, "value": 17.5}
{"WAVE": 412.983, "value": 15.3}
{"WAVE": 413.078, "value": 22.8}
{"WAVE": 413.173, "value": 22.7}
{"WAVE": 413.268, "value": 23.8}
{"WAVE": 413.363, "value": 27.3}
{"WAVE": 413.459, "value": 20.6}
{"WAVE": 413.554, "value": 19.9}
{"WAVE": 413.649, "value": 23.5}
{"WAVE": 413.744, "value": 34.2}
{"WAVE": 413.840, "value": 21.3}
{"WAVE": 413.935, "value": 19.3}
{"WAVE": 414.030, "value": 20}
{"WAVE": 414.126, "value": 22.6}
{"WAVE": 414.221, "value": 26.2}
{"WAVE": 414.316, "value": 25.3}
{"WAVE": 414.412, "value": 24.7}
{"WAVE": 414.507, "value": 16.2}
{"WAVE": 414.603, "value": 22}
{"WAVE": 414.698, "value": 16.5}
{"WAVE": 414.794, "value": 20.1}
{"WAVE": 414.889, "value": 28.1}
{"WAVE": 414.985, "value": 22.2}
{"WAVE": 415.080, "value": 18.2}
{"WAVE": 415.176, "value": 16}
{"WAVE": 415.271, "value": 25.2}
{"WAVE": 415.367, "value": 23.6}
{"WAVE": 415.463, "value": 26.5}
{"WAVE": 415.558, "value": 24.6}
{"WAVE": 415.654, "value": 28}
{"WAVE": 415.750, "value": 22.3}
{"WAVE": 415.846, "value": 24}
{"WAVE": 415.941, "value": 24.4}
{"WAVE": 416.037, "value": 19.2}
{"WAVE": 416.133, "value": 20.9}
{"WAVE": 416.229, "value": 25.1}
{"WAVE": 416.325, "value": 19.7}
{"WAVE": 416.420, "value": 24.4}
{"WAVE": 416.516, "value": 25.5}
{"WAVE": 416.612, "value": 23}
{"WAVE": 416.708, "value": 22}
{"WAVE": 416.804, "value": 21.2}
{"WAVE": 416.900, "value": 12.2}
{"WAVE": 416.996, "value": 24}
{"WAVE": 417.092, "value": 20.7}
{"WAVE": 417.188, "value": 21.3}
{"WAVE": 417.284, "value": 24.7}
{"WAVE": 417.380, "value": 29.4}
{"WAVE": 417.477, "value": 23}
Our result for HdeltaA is 0.55 nm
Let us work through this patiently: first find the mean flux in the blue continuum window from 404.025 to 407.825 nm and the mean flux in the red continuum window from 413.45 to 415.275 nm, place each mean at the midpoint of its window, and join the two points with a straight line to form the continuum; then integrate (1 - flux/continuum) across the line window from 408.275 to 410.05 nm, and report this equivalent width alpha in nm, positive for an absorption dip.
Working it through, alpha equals 0.23 nm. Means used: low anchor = 23.8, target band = 20.2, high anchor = 22.1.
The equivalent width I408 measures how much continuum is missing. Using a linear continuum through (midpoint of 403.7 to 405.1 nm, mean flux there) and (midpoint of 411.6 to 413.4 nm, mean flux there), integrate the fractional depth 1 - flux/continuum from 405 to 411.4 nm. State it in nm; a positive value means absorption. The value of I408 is 0.426 nm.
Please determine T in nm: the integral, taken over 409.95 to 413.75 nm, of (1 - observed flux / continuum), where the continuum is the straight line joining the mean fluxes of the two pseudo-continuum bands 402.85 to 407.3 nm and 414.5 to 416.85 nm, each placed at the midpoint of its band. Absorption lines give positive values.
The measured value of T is 0.408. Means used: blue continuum 24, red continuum 22.5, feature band 20.5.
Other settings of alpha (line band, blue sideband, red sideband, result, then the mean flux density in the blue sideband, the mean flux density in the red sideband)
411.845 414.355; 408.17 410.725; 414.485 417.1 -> -0.15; 19.5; 22.1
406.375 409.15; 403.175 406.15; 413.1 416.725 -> 0.11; 24.2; 22.9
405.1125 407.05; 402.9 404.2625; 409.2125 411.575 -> -0.13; 24.3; 18.9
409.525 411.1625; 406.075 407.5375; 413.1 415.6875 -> 0.35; 23.7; 22.9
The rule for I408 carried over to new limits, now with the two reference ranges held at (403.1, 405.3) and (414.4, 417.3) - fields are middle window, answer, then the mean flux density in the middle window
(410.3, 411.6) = 0.22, 19.2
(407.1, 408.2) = 0.02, 23.2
